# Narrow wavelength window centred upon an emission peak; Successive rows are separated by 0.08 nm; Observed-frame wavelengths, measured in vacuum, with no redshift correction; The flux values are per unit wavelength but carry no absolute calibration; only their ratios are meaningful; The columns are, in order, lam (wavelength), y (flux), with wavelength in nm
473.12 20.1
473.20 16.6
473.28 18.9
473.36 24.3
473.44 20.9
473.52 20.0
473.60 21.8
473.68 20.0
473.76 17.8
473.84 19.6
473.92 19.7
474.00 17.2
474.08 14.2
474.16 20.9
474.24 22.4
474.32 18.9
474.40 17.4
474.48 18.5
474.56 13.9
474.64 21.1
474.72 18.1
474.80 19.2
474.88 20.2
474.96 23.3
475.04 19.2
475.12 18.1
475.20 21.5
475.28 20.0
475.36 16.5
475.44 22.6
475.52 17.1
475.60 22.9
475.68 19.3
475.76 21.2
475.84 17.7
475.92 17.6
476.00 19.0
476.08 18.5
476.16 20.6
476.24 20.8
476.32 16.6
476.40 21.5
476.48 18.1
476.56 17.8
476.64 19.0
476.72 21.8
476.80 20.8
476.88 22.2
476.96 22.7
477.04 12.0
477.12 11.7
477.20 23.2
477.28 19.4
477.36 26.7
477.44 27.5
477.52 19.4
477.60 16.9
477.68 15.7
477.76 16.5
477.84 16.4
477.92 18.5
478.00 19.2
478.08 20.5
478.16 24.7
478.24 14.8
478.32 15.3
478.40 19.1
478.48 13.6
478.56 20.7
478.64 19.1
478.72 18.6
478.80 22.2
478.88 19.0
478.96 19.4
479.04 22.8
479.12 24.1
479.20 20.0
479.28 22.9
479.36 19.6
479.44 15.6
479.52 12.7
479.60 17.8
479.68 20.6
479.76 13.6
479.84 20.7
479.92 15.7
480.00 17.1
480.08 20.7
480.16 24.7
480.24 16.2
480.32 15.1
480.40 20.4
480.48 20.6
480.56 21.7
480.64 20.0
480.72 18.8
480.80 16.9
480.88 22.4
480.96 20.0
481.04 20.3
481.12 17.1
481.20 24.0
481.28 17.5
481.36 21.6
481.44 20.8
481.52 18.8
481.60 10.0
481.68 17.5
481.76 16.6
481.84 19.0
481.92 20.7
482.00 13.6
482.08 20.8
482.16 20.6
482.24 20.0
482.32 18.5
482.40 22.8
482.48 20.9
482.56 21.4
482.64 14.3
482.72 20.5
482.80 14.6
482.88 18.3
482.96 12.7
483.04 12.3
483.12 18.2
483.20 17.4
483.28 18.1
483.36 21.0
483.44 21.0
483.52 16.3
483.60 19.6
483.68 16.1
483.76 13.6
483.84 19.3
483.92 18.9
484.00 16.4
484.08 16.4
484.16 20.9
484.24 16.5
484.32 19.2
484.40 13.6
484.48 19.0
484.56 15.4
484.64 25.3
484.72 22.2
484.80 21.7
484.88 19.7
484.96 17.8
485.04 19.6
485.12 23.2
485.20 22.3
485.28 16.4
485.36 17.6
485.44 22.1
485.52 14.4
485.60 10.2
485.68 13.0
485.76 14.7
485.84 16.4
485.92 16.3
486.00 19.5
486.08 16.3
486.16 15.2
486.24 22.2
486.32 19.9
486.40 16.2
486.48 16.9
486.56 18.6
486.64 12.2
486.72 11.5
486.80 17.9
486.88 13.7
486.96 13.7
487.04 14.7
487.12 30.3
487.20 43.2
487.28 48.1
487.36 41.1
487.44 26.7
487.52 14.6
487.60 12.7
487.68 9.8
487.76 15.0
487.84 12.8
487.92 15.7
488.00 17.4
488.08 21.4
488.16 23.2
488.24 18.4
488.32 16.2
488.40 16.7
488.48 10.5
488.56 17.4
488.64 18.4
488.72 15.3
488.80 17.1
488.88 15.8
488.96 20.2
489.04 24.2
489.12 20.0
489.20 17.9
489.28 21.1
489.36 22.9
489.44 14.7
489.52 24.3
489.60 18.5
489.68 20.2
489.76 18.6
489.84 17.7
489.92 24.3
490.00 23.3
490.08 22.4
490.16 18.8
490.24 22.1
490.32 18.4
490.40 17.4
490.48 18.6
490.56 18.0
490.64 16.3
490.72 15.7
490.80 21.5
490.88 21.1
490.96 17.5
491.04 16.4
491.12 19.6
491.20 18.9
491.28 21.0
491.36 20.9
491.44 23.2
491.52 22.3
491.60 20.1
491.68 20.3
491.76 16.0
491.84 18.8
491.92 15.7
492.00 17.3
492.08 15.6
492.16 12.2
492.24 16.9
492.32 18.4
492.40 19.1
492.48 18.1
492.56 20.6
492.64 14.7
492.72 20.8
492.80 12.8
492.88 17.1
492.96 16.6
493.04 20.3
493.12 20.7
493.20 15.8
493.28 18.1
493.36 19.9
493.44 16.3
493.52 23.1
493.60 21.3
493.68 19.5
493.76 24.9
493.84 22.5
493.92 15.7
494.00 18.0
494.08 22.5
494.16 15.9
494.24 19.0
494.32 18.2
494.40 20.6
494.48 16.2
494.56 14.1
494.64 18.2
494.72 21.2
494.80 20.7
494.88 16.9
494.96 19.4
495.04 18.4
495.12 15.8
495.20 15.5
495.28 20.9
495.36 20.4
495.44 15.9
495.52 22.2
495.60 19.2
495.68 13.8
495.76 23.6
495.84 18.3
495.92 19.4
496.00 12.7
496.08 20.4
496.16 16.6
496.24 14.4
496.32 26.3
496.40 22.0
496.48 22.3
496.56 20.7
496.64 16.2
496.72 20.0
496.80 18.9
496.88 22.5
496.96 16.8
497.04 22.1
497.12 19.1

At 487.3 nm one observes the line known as H-gamma 4340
